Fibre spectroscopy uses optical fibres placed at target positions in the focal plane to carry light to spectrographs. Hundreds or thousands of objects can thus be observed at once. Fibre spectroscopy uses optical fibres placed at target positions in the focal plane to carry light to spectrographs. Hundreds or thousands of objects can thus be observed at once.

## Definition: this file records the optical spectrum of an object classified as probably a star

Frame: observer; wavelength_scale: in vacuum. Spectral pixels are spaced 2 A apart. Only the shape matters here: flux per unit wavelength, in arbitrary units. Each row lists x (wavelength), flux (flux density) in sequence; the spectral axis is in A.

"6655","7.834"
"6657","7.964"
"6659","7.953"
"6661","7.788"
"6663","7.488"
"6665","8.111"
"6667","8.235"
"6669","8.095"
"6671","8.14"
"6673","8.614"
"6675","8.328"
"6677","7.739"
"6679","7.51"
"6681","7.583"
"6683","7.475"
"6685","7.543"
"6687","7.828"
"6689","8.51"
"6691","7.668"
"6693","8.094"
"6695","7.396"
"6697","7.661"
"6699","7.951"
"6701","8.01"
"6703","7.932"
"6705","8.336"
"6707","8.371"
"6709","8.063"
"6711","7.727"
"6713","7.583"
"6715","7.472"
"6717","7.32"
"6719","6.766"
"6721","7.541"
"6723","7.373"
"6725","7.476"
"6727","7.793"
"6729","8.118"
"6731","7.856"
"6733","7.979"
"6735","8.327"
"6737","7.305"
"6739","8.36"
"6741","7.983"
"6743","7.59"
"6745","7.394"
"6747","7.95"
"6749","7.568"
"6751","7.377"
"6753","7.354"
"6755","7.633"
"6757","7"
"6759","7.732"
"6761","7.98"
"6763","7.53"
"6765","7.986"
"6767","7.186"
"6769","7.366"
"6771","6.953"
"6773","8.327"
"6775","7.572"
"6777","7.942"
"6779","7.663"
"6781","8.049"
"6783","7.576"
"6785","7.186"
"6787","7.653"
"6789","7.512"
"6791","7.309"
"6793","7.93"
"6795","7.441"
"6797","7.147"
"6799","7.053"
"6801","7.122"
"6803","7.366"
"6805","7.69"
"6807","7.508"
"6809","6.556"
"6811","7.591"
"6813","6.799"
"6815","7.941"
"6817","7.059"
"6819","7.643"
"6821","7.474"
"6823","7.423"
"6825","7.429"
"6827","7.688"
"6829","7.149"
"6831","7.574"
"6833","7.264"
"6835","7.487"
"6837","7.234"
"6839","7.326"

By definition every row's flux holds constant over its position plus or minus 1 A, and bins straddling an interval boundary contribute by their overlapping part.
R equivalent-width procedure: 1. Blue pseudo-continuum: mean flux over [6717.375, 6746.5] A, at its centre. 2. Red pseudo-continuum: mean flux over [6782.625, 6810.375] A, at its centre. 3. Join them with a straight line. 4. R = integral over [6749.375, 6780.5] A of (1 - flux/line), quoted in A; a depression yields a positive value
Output -0.2 A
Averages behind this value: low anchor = 7.7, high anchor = 7.36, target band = 7.58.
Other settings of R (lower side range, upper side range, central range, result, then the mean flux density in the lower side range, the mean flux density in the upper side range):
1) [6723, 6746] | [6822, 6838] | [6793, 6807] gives 0.3 A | 7.81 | 7.41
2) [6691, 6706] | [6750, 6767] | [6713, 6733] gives 0.5 A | 7.9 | 7.55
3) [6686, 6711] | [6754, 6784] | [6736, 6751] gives 0.1 A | 7.97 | 7.63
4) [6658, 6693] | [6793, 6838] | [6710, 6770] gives 0.3 A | 7.92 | 7.36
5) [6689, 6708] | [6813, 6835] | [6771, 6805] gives 0.2 A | 7.97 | 7.44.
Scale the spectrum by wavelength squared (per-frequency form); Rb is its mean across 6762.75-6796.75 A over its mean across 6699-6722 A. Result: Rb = 1.00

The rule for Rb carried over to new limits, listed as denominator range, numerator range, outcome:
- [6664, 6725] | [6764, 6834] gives 0.98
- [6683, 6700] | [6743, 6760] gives 0.98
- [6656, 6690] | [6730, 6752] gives 1.00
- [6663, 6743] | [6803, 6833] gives 0.97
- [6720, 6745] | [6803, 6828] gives 0.97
